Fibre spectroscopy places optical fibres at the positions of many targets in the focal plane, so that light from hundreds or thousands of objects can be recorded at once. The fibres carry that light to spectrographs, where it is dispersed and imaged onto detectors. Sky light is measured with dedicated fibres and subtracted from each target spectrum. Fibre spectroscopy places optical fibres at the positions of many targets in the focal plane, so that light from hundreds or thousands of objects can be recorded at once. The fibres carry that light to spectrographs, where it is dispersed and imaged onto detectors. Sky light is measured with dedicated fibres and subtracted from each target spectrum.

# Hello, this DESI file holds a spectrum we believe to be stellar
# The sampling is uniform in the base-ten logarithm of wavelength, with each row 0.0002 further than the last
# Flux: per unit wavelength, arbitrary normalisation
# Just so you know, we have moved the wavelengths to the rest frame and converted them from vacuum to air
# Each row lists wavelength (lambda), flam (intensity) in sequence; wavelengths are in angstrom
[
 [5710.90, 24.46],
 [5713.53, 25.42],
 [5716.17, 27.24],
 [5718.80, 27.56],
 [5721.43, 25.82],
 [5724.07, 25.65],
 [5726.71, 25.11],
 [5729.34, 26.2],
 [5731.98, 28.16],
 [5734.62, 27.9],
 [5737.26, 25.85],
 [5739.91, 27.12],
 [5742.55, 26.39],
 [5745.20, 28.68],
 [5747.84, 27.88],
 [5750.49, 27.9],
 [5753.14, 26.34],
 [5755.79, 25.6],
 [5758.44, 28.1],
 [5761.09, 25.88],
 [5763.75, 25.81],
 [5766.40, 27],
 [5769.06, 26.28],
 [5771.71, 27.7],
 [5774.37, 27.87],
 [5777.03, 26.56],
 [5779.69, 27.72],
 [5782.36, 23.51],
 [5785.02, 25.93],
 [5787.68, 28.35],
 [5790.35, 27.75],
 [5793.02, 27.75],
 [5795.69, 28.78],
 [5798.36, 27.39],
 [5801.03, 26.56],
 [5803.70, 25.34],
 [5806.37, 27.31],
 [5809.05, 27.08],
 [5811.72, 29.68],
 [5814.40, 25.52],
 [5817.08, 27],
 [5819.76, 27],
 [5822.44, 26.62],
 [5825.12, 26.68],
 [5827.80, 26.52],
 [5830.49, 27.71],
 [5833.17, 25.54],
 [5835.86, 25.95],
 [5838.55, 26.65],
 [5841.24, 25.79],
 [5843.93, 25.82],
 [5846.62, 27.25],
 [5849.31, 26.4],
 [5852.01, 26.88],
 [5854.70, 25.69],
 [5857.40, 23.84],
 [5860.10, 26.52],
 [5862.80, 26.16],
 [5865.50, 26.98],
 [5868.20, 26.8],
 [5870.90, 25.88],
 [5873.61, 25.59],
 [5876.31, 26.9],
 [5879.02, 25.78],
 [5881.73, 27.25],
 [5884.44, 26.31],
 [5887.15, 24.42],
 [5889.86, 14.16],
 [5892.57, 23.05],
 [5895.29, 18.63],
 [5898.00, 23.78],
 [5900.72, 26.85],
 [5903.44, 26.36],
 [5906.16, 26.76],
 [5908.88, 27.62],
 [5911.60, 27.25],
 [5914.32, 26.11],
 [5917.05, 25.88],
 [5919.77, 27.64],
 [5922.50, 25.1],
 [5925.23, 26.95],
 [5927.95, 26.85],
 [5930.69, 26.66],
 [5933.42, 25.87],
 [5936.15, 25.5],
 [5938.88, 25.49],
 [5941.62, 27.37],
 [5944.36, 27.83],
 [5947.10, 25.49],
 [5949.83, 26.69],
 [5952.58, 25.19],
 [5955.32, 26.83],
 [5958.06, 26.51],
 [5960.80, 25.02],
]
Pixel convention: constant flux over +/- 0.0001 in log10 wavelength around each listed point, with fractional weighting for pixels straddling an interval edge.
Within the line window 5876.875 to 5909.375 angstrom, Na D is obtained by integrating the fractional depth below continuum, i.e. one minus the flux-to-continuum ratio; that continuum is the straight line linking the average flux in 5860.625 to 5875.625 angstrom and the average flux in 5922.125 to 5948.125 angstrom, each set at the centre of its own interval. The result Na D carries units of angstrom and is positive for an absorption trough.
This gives 2.6 angstrom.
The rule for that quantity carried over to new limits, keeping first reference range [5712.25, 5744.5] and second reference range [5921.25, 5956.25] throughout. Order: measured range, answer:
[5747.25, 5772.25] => -0.2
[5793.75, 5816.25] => -0.6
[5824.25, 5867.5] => 0.2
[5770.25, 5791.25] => -0.3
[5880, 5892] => 1.5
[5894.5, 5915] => 0.6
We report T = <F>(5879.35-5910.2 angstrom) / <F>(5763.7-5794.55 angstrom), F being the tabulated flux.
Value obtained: 0.90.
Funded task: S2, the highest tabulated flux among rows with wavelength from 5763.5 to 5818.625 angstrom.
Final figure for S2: 29.68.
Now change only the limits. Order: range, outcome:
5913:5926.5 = 27.64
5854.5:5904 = 27.25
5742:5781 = 28.68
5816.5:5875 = 27.71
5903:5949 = 27.83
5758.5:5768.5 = 27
